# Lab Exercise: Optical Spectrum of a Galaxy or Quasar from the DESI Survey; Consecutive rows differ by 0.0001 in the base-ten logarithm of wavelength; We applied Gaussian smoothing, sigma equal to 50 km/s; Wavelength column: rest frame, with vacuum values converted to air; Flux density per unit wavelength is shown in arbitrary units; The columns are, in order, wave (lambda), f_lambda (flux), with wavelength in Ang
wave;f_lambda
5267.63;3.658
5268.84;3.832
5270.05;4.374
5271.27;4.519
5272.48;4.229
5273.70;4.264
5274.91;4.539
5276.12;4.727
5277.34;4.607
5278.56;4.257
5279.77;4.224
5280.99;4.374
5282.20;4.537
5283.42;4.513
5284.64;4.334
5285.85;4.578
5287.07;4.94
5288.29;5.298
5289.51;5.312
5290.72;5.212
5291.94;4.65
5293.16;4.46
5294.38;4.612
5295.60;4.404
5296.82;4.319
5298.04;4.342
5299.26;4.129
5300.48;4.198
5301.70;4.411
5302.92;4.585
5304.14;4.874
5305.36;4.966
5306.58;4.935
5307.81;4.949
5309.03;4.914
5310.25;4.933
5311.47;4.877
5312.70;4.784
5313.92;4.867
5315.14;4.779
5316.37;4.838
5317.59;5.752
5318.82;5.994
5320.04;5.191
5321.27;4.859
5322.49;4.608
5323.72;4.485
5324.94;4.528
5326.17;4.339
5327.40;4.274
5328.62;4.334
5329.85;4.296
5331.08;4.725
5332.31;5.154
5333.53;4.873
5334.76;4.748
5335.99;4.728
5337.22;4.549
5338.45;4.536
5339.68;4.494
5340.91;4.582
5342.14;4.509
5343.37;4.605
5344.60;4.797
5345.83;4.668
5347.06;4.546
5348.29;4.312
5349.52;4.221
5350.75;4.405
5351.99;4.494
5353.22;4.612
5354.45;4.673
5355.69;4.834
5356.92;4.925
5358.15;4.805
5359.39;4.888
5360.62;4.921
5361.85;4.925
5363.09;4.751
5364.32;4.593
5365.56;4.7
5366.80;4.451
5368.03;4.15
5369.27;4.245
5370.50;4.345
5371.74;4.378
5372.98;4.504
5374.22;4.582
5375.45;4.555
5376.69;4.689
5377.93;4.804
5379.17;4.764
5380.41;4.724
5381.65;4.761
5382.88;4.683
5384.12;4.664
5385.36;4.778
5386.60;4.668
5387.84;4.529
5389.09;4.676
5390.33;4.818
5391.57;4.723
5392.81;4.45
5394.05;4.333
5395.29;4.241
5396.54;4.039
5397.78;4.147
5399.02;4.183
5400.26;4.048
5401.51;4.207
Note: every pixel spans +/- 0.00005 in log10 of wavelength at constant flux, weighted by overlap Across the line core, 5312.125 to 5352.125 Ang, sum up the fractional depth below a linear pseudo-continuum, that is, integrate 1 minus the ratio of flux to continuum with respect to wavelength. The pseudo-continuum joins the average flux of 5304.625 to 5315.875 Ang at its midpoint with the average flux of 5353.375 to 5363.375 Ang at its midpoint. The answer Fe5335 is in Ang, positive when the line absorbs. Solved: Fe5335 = 1.4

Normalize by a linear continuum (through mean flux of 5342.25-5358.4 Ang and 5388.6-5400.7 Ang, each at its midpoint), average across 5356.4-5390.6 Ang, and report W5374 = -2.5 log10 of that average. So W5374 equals -0.04 mag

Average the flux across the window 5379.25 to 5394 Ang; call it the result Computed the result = 4.67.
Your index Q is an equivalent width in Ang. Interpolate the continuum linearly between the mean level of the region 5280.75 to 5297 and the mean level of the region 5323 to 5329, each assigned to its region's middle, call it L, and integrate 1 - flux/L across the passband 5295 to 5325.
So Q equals -1.7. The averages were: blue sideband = 4.7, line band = 4.79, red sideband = 4.4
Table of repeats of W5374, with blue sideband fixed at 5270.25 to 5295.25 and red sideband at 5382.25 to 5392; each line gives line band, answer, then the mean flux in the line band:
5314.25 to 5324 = -0.099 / 5.08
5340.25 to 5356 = 0.025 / 4.55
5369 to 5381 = 0.027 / 4.57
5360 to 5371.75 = 0.028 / 4.56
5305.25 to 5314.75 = -0.062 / 4.9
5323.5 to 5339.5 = 0.015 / 4.58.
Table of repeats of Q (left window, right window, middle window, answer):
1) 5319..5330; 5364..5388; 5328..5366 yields -0.4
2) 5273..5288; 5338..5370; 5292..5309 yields -0.1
